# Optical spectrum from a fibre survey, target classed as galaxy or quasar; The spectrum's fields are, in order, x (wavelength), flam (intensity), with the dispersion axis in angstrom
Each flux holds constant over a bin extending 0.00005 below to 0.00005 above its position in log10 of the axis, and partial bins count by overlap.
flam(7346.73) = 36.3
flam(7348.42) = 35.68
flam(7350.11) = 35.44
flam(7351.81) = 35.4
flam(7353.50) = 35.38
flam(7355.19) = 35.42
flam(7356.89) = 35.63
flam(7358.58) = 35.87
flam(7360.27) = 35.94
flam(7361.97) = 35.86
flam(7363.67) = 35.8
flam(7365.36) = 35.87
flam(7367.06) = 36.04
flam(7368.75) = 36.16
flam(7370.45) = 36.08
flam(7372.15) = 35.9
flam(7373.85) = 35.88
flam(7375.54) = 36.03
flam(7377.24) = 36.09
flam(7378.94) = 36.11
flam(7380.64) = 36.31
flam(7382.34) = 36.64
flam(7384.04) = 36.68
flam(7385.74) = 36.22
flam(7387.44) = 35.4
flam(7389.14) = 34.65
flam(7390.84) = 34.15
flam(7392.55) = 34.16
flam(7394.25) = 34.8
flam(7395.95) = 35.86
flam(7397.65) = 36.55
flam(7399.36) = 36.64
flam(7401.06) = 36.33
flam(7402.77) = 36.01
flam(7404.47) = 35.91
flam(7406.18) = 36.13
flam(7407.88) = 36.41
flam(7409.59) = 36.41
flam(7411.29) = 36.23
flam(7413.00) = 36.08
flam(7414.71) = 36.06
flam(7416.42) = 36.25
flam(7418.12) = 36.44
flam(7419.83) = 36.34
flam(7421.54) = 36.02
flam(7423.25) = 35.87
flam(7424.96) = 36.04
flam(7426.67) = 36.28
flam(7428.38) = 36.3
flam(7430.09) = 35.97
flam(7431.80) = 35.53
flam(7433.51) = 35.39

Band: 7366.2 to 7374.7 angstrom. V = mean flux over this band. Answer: 36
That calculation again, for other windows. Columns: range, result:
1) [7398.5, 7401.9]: 36.5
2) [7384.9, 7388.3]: 35.8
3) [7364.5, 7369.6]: 36.1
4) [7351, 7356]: 35.4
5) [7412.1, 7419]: 36.2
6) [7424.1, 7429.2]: 36.2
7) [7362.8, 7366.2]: 35.8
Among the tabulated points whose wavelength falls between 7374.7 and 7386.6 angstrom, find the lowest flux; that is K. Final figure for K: 36.03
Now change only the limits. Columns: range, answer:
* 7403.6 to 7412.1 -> 35.91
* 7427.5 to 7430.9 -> 35.97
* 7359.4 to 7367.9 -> 35.8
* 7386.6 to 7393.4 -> 34.15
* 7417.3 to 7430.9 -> 35.87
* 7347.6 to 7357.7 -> 35.38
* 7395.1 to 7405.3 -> 35.86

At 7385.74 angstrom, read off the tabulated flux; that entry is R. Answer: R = 36.22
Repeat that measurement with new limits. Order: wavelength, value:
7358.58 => 35.87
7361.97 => 35.86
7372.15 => 35.9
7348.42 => 35.68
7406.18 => 36.13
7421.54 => 36.02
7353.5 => 35.38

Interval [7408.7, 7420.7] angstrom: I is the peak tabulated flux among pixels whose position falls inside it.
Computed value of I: 36.44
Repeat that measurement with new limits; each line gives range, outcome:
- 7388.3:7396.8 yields 35.86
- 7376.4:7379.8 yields 36.11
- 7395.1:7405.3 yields 36.64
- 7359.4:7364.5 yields 35.94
